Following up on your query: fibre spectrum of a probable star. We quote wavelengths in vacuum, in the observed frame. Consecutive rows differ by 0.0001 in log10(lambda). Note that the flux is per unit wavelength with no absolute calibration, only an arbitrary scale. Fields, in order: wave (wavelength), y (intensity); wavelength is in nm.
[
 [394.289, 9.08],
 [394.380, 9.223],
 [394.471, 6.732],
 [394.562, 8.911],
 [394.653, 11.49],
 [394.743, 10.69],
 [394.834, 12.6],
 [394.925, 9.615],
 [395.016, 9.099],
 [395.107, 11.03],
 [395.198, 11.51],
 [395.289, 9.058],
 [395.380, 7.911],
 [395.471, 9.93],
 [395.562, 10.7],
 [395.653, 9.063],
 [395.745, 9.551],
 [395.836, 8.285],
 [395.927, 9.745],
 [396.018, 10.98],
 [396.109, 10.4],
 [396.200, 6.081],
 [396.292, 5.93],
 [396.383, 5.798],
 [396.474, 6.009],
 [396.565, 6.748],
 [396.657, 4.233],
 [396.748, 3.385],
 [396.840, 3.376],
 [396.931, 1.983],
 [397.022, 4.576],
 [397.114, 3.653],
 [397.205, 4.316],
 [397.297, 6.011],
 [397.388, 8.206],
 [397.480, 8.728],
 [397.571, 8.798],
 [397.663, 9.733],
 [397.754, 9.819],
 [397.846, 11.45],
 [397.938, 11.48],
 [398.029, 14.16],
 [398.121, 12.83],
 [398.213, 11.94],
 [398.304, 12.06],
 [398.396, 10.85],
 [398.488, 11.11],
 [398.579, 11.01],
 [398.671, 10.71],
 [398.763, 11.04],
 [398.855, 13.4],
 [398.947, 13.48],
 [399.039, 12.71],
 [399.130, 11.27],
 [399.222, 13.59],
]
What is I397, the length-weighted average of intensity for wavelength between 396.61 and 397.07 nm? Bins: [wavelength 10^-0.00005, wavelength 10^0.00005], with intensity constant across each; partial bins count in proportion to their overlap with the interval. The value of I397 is 3.51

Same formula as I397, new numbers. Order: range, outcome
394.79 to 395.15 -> 10.6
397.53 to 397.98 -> 10.2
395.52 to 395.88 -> 9.37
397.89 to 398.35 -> 12.5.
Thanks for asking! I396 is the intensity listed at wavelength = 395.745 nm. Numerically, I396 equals 9.551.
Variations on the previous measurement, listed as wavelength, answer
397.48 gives 8.728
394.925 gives 9.615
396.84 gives 3.376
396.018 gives 10.98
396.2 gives 6.081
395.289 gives 9.058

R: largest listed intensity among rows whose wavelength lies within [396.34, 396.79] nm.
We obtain 6.748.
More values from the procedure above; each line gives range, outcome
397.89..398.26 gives 14.16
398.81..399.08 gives 13.48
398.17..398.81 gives 12.06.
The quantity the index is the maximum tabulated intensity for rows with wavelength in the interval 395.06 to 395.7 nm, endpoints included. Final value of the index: 11.51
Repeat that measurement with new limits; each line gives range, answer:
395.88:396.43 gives 10.98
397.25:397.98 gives 11.48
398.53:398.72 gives 11.01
